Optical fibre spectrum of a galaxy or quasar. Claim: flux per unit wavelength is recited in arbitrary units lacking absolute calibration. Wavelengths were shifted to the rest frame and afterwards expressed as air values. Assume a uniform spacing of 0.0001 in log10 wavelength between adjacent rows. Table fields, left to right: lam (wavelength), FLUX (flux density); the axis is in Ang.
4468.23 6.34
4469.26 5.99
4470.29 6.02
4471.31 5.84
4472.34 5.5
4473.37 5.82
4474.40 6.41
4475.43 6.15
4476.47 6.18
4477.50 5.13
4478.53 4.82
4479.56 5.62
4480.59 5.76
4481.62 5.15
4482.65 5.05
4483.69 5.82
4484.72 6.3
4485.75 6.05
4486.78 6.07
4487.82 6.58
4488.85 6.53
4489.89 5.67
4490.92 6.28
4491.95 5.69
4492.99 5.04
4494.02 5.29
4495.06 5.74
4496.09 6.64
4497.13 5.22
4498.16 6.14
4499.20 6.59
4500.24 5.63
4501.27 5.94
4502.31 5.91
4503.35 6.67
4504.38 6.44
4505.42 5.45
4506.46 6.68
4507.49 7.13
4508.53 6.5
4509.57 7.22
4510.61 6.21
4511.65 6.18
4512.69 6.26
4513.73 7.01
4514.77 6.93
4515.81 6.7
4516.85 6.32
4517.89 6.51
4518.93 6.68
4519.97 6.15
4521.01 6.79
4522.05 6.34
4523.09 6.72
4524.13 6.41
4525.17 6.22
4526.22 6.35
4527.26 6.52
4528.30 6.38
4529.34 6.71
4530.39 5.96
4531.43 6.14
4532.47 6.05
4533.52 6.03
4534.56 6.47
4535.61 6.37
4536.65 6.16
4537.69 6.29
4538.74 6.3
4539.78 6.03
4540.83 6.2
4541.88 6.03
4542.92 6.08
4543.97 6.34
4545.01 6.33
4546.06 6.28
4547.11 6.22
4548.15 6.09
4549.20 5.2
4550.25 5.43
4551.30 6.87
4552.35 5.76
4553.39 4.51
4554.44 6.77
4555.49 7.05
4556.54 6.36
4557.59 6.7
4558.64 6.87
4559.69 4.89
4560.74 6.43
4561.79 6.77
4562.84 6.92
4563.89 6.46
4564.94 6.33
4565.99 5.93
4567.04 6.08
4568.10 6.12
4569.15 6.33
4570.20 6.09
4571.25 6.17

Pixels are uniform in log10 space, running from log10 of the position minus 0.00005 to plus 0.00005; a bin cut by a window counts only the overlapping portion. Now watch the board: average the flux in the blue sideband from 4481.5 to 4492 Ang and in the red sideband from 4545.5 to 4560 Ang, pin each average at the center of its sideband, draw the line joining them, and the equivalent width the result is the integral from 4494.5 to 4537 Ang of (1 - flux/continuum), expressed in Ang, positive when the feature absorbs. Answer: -2.3 Ang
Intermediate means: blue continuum 5.97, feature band 6.35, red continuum 6.09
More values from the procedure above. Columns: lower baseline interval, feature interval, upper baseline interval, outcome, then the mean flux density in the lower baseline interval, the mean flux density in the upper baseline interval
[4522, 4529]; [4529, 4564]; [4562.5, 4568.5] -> 0.86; 6.44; 6.29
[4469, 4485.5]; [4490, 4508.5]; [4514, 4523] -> 0.45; 5.73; 6.58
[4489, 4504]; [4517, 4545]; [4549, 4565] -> -1.05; 5.91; 6.22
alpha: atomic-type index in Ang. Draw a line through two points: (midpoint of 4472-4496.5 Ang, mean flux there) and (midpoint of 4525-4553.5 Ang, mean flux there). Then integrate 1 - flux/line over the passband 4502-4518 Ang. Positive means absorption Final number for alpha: -1.5 Ang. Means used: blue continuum 5.8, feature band 6.51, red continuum 6.14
